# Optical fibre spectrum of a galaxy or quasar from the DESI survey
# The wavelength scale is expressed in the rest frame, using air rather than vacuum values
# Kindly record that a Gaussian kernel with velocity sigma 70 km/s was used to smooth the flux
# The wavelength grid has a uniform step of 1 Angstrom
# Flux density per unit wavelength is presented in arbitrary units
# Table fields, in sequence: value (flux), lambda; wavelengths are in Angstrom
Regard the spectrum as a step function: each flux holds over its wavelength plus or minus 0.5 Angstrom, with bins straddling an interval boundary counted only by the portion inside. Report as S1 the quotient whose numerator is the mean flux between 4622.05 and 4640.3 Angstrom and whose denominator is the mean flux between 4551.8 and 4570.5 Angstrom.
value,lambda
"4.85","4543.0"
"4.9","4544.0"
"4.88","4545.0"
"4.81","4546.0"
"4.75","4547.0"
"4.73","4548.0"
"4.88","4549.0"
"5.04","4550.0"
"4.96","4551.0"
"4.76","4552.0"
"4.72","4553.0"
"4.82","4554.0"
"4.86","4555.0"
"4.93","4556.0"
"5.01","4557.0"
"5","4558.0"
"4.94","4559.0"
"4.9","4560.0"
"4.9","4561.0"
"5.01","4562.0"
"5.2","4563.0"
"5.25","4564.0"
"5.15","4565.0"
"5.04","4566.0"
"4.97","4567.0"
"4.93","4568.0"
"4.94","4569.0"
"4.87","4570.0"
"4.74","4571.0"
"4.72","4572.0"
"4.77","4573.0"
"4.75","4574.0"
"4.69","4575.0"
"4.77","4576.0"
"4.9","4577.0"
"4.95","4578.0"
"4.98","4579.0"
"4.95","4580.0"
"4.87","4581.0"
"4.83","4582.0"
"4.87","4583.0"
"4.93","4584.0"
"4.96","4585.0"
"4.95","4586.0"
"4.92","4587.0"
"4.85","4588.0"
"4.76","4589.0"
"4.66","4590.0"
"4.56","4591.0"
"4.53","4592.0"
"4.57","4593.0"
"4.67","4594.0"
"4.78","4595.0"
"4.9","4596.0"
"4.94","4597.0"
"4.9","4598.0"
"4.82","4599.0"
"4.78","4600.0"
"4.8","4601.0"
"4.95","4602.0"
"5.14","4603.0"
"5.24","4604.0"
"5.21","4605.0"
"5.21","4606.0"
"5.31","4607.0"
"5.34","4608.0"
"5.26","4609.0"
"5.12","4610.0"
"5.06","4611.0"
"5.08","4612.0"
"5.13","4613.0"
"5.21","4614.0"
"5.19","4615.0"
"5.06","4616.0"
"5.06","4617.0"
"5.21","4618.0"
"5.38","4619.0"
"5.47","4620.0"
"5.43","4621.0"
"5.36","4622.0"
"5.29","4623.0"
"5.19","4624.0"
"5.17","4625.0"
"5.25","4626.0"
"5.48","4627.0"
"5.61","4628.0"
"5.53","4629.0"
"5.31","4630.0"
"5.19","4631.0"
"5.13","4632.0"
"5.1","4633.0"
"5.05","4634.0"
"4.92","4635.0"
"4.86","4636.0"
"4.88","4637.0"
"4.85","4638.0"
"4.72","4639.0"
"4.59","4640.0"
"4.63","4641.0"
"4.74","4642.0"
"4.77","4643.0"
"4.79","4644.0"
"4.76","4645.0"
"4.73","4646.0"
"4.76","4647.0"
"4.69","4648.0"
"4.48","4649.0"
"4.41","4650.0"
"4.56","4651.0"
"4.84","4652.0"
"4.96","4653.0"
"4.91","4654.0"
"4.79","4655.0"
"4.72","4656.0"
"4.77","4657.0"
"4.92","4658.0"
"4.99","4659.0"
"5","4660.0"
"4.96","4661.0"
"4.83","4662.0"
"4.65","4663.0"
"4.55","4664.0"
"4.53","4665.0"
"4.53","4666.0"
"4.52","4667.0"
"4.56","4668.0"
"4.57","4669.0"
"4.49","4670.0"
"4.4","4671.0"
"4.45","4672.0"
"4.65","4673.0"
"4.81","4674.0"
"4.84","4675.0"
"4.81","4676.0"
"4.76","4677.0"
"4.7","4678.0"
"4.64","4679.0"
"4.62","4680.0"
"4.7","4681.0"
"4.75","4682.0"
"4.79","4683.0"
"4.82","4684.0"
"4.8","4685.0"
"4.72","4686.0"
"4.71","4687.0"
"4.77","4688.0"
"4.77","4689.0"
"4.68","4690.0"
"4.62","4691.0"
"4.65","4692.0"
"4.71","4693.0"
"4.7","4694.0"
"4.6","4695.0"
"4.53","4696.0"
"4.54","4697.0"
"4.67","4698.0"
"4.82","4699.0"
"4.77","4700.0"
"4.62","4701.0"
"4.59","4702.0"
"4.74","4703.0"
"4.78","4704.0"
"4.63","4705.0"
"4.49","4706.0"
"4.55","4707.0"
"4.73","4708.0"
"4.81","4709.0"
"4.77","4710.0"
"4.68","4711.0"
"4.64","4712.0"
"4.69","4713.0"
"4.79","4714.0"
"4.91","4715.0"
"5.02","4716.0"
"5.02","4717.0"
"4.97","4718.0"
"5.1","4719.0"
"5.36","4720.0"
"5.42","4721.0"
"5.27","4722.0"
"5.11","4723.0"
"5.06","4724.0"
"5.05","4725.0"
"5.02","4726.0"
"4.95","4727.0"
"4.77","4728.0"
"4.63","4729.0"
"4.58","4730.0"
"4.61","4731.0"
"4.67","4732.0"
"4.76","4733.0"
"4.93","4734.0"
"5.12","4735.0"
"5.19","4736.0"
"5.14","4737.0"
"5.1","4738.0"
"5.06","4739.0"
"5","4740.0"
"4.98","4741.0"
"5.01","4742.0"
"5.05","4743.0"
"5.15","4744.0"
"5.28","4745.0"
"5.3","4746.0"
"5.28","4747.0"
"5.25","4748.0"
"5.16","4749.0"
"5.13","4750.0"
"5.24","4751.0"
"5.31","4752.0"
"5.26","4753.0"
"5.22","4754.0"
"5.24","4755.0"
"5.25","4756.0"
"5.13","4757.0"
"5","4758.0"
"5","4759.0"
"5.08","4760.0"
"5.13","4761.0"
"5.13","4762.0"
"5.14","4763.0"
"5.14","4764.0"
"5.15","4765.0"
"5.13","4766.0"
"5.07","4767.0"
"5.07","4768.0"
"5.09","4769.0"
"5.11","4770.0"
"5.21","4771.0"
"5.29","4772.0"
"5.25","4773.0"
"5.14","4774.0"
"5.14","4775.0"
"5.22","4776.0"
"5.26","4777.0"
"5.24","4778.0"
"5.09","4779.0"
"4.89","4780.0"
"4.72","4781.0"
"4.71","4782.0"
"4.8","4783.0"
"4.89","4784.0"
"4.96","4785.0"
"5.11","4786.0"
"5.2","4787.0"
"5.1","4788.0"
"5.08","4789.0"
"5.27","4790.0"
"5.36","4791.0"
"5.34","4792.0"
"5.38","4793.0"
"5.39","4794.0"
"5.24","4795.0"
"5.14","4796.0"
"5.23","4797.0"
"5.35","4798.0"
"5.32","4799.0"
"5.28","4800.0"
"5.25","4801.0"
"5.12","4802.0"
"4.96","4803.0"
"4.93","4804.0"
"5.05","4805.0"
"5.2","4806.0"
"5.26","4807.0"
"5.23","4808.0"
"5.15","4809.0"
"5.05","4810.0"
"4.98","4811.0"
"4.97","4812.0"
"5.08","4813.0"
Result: 1.0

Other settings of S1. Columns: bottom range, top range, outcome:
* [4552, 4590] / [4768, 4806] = 1.05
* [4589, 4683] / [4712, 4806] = 1.04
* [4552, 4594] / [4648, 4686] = 0.97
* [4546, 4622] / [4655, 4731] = 0.96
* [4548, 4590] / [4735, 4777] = 1.05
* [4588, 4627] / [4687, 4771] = 0.98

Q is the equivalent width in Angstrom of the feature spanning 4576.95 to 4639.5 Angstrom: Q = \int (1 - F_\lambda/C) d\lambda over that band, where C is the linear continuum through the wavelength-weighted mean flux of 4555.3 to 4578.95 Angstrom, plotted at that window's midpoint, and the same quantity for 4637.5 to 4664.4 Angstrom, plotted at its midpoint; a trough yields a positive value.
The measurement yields -2.6 Angstrom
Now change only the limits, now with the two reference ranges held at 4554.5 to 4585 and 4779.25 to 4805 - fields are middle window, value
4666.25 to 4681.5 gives 1.16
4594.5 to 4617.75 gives -0.53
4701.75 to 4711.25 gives 0.69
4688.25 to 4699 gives 0.80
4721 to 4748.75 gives 0.26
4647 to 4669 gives 1.23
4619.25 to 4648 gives -0.43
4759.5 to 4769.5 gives -0.04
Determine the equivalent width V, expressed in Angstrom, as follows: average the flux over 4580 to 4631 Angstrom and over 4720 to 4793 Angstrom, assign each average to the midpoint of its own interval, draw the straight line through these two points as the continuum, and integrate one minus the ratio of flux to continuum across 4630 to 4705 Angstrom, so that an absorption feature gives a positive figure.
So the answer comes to 5.0 Angstrom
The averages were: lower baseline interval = 5.06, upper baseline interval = 5.09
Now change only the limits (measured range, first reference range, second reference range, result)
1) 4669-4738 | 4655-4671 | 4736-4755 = 2.0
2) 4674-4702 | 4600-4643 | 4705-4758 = 1.9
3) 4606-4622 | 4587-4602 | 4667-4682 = -1.7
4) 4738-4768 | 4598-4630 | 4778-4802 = 0.0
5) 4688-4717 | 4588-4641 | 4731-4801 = 2.2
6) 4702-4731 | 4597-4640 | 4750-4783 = 1.5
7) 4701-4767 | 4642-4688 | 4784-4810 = -0.4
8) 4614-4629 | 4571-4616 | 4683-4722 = -1.3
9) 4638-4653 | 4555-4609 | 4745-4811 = 0.9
